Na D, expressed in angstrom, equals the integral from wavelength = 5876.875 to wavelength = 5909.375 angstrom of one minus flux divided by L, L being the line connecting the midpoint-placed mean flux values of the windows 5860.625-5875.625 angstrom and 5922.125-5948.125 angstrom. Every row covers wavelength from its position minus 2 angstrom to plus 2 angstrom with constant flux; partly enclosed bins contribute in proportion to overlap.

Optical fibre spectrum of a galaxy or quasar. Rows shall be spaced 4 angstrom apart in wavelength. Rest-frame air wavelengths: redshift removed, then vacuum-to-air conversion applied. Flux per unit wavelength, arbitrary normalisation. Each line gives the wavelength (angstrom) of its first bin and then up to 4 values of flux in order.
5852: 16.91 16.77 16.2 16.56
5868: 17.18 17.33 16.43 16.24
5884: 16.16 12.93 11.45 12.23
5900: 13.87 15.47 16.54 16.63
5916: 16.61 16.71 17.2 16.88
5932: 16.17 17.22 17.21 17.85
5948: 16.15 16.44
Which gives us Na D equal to 4.88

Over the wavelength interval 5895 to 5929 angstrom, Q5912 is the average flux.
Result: 15.9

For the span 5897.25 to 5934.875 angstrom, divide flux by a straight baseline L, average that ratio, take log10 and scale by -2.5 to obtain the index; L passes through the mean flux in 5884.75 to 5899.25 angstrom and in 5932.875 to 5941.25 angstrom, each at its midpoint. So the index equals -0.081 mag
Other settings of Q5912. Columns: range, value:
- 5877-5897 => 14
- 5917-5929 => 16.9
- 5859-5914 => 15.4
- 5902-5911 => 16.1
